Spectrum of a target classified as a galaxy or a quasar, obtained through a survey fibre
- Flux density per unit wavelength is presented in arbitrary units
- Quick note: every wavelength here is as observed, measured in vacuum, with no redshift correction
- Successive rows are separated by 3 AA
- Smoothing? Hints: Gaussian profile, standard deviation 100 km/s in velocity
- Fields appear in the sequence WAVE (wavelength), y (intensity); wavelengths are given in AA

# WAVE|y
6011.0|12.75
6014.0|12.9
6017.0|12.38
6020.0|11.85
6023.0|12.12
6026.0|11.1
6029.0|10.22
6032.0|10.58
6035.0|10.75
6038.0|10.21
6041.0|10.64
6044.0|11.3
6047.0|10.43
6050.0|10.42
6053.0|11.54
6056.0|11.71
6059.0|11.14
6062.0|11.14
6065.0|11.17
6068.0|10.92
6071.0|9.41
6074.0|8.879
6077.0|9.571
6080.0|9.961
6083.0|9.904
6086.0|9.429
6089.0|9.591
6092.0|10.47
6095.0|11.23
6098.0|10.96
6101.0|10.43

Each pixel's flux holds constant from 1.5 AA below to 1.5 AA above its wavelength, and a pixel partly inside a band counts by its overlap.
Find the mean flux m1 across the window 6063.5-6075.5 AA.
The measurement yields 10.1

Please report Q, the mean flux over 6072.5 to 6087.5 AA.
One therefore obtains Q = 9.55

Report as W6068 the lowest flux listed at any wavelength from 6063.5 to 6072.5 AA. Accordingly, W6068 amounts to 9.41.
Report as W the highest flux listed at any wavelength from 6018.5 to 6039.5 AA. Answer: 12.12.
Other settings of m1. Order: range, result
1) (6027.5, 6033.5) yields 10.4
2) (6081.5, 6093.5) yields 9.85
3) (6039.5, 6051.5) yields 10.7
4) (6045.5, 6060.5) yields 11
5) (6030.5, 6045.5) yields 10.7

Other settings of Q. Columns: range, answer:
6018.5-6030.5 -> 11.3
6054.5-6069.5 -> 11.2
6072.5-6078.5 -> 9.22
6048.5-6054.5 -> 11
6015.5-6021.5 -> 12.1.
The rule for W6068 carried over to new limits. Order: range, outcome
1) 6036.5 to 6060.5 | 10.21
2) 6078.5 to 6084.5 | 9.904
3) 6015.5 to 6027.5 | 11.1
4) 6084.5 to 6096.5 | 9.429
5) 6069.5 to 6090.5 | 8.879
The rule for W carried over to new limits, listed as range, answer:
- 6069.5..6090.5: 9.961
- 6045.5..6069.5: 11.71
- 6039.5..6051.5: 11.3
